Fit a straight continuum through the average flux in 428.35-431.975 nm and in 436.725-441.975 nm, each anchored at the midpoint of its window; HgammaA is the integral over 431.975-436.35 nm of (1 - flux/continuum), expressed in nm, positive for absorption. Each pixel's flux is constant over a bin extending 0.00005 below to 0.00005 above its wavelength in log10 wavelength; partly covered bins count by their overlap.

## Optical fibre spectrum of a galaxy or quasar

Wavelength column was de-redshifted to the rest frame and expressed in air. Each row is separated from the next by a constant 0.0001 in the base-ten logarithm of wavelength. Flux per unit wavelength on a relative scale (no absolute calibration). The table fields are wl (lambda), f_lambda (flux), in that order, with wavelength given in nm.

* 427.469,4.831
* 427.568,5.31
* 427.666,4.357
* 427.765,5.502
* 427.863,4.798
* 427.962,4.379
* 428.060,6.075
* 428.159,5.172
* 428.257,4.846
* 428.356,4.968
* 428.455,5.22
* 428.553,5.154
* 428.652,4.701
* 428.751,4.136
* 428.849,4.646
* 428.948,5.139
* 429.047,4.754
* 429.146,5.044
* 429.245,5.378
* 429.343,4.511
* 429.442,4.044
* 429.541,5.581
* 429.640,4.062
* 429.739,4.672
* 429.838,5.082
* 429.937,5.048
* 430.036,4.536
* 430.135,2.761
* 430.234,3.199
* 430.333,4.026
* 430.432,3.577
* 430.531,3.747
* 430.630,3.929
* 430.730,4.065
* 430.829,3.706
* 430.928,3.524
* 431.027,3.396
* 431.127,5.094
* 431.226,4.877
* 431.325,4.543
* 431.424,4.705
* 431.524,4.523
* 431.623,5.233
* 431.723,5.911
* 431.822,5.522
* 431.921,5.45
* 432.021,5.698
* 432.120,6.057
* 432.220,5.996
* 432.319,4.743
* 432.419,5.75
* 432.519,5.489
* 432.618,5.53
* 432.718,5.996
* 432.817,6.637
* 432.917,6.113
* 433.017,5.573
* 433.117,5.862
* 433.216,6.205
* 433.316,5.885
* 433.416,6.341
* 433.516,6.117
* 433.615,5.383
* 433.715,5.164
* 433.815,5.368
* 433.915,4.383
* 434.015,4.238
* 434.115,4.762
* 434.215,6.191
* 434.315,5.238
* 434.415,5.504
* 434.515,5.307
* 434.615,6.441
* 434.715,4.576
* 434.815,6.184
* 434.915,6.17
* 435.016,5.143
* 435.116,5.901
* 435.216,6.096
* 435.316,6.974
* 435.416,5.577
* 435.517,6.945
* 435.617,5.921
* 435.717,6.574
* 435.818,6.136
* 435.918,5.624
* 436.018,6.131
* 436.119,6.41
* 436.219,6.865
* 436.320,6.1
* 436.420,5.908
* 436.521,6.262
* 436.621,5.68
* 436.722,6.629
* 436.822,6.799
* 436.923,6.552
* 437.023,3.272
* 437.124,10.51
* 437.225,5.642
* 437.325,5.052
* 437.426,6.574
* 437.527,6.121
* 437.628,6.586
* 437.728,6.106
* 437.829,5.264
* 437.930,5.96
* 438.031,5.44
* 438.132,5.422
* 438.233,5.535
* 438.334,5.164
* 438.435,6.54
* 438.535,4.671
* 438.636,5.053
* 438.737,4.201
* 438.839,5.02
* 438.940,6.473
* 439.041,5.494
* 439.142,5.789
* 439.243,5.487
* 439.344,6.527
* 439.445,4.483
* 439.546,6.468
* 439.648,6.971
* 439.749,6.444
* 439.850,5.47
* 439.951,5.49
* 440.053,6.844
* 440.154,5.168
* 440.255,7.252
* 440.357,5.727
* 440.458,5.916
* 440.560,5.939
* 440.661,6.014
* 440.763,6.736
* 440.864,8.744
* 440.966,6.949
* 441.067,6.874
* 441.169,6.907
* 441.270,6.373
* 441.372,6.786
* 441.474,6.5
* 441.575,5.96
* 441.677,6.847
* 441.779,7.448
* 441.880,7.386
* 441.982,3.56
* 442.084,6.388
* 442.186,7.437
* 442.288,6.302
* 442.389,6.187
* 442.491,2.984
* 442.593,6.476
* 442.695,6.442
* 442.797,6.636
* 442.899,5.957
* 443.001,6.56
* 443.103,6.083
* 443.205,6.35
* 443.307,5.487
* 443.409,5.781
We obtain -0.48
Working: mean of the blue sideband 4.55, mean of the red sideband 6.12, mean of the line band 5.8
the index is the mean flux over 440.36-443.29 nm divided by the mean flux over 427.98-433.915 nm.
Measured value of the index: 1.28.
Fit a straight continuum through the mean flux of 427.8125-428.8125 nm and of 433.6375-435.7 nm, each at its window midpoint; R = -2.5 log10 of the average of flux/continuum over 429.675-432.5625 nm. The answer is 0.13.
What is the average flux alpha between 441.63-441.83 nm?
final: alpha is 7.17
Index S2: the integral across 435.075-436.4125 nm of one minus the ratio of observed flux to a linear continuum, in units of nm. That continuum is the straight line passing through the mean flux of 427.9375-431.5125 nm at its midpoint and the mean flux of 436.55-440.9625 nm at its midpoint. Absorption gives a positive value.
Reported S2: -0.18 nm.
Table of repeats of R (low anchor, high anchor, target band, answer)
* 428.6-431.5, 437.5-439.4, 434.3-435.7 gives -0.16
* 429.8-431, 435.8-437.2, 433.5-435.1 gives 0.02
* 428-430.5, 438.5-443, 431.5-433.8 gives -0.13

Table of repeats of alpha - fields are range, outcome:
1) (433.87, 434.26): 4.88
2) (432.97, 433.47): 5.97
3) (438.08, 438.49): 5.66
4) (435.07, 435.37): 6.33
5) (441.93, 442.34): 5.93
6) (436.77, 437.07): 5.59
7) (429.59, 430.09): 4.66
